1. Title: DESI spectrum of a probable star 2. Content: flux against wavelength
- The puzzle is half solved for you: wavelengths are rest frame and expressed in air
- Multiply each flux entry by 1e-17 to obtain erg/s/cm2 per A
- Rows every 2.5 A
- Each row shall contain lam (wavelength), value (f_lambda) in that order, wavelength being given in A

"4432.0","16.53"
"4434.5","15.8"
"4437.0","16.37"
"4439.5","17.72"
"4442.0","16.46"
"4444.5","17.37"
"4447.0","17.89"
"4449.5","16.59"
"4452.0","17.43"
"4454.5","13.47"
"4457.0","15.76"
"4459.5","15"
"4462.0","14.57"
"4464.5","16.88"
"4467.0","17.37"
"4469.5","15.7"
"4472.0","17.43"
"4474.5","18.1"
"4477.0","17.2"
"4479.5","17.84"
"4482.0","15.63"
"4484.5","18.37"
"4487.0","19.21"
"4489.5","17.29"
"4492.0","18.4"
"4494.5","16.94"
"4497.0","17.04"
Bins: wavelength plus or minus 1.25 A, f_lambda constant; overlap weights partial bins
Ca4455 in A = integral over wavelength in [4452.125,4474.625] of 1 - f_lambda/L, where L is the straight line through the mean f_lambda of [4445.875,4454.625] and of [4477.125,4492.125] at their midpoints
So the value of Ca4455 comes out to 1.4 A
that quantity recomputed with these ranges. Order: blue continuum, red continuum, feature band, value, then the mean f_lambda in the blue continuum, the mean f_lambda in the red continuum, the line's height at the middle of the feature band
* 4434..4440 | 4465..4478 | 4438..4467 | 0.87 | 16.6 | 17.1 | 16.8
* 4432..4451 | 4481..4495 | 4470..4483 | 0.24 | 16.9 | 17.7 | 17.5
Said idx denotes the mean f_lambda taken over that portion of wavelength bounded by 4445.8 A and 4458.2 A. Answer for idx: 16.2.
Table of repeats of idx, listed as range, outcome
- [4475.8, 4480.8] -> 17.5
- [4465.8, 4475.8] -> 17.1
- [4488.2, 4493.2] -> 17.9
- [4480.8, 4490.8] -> 17.6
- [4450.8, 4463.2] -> 15.2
